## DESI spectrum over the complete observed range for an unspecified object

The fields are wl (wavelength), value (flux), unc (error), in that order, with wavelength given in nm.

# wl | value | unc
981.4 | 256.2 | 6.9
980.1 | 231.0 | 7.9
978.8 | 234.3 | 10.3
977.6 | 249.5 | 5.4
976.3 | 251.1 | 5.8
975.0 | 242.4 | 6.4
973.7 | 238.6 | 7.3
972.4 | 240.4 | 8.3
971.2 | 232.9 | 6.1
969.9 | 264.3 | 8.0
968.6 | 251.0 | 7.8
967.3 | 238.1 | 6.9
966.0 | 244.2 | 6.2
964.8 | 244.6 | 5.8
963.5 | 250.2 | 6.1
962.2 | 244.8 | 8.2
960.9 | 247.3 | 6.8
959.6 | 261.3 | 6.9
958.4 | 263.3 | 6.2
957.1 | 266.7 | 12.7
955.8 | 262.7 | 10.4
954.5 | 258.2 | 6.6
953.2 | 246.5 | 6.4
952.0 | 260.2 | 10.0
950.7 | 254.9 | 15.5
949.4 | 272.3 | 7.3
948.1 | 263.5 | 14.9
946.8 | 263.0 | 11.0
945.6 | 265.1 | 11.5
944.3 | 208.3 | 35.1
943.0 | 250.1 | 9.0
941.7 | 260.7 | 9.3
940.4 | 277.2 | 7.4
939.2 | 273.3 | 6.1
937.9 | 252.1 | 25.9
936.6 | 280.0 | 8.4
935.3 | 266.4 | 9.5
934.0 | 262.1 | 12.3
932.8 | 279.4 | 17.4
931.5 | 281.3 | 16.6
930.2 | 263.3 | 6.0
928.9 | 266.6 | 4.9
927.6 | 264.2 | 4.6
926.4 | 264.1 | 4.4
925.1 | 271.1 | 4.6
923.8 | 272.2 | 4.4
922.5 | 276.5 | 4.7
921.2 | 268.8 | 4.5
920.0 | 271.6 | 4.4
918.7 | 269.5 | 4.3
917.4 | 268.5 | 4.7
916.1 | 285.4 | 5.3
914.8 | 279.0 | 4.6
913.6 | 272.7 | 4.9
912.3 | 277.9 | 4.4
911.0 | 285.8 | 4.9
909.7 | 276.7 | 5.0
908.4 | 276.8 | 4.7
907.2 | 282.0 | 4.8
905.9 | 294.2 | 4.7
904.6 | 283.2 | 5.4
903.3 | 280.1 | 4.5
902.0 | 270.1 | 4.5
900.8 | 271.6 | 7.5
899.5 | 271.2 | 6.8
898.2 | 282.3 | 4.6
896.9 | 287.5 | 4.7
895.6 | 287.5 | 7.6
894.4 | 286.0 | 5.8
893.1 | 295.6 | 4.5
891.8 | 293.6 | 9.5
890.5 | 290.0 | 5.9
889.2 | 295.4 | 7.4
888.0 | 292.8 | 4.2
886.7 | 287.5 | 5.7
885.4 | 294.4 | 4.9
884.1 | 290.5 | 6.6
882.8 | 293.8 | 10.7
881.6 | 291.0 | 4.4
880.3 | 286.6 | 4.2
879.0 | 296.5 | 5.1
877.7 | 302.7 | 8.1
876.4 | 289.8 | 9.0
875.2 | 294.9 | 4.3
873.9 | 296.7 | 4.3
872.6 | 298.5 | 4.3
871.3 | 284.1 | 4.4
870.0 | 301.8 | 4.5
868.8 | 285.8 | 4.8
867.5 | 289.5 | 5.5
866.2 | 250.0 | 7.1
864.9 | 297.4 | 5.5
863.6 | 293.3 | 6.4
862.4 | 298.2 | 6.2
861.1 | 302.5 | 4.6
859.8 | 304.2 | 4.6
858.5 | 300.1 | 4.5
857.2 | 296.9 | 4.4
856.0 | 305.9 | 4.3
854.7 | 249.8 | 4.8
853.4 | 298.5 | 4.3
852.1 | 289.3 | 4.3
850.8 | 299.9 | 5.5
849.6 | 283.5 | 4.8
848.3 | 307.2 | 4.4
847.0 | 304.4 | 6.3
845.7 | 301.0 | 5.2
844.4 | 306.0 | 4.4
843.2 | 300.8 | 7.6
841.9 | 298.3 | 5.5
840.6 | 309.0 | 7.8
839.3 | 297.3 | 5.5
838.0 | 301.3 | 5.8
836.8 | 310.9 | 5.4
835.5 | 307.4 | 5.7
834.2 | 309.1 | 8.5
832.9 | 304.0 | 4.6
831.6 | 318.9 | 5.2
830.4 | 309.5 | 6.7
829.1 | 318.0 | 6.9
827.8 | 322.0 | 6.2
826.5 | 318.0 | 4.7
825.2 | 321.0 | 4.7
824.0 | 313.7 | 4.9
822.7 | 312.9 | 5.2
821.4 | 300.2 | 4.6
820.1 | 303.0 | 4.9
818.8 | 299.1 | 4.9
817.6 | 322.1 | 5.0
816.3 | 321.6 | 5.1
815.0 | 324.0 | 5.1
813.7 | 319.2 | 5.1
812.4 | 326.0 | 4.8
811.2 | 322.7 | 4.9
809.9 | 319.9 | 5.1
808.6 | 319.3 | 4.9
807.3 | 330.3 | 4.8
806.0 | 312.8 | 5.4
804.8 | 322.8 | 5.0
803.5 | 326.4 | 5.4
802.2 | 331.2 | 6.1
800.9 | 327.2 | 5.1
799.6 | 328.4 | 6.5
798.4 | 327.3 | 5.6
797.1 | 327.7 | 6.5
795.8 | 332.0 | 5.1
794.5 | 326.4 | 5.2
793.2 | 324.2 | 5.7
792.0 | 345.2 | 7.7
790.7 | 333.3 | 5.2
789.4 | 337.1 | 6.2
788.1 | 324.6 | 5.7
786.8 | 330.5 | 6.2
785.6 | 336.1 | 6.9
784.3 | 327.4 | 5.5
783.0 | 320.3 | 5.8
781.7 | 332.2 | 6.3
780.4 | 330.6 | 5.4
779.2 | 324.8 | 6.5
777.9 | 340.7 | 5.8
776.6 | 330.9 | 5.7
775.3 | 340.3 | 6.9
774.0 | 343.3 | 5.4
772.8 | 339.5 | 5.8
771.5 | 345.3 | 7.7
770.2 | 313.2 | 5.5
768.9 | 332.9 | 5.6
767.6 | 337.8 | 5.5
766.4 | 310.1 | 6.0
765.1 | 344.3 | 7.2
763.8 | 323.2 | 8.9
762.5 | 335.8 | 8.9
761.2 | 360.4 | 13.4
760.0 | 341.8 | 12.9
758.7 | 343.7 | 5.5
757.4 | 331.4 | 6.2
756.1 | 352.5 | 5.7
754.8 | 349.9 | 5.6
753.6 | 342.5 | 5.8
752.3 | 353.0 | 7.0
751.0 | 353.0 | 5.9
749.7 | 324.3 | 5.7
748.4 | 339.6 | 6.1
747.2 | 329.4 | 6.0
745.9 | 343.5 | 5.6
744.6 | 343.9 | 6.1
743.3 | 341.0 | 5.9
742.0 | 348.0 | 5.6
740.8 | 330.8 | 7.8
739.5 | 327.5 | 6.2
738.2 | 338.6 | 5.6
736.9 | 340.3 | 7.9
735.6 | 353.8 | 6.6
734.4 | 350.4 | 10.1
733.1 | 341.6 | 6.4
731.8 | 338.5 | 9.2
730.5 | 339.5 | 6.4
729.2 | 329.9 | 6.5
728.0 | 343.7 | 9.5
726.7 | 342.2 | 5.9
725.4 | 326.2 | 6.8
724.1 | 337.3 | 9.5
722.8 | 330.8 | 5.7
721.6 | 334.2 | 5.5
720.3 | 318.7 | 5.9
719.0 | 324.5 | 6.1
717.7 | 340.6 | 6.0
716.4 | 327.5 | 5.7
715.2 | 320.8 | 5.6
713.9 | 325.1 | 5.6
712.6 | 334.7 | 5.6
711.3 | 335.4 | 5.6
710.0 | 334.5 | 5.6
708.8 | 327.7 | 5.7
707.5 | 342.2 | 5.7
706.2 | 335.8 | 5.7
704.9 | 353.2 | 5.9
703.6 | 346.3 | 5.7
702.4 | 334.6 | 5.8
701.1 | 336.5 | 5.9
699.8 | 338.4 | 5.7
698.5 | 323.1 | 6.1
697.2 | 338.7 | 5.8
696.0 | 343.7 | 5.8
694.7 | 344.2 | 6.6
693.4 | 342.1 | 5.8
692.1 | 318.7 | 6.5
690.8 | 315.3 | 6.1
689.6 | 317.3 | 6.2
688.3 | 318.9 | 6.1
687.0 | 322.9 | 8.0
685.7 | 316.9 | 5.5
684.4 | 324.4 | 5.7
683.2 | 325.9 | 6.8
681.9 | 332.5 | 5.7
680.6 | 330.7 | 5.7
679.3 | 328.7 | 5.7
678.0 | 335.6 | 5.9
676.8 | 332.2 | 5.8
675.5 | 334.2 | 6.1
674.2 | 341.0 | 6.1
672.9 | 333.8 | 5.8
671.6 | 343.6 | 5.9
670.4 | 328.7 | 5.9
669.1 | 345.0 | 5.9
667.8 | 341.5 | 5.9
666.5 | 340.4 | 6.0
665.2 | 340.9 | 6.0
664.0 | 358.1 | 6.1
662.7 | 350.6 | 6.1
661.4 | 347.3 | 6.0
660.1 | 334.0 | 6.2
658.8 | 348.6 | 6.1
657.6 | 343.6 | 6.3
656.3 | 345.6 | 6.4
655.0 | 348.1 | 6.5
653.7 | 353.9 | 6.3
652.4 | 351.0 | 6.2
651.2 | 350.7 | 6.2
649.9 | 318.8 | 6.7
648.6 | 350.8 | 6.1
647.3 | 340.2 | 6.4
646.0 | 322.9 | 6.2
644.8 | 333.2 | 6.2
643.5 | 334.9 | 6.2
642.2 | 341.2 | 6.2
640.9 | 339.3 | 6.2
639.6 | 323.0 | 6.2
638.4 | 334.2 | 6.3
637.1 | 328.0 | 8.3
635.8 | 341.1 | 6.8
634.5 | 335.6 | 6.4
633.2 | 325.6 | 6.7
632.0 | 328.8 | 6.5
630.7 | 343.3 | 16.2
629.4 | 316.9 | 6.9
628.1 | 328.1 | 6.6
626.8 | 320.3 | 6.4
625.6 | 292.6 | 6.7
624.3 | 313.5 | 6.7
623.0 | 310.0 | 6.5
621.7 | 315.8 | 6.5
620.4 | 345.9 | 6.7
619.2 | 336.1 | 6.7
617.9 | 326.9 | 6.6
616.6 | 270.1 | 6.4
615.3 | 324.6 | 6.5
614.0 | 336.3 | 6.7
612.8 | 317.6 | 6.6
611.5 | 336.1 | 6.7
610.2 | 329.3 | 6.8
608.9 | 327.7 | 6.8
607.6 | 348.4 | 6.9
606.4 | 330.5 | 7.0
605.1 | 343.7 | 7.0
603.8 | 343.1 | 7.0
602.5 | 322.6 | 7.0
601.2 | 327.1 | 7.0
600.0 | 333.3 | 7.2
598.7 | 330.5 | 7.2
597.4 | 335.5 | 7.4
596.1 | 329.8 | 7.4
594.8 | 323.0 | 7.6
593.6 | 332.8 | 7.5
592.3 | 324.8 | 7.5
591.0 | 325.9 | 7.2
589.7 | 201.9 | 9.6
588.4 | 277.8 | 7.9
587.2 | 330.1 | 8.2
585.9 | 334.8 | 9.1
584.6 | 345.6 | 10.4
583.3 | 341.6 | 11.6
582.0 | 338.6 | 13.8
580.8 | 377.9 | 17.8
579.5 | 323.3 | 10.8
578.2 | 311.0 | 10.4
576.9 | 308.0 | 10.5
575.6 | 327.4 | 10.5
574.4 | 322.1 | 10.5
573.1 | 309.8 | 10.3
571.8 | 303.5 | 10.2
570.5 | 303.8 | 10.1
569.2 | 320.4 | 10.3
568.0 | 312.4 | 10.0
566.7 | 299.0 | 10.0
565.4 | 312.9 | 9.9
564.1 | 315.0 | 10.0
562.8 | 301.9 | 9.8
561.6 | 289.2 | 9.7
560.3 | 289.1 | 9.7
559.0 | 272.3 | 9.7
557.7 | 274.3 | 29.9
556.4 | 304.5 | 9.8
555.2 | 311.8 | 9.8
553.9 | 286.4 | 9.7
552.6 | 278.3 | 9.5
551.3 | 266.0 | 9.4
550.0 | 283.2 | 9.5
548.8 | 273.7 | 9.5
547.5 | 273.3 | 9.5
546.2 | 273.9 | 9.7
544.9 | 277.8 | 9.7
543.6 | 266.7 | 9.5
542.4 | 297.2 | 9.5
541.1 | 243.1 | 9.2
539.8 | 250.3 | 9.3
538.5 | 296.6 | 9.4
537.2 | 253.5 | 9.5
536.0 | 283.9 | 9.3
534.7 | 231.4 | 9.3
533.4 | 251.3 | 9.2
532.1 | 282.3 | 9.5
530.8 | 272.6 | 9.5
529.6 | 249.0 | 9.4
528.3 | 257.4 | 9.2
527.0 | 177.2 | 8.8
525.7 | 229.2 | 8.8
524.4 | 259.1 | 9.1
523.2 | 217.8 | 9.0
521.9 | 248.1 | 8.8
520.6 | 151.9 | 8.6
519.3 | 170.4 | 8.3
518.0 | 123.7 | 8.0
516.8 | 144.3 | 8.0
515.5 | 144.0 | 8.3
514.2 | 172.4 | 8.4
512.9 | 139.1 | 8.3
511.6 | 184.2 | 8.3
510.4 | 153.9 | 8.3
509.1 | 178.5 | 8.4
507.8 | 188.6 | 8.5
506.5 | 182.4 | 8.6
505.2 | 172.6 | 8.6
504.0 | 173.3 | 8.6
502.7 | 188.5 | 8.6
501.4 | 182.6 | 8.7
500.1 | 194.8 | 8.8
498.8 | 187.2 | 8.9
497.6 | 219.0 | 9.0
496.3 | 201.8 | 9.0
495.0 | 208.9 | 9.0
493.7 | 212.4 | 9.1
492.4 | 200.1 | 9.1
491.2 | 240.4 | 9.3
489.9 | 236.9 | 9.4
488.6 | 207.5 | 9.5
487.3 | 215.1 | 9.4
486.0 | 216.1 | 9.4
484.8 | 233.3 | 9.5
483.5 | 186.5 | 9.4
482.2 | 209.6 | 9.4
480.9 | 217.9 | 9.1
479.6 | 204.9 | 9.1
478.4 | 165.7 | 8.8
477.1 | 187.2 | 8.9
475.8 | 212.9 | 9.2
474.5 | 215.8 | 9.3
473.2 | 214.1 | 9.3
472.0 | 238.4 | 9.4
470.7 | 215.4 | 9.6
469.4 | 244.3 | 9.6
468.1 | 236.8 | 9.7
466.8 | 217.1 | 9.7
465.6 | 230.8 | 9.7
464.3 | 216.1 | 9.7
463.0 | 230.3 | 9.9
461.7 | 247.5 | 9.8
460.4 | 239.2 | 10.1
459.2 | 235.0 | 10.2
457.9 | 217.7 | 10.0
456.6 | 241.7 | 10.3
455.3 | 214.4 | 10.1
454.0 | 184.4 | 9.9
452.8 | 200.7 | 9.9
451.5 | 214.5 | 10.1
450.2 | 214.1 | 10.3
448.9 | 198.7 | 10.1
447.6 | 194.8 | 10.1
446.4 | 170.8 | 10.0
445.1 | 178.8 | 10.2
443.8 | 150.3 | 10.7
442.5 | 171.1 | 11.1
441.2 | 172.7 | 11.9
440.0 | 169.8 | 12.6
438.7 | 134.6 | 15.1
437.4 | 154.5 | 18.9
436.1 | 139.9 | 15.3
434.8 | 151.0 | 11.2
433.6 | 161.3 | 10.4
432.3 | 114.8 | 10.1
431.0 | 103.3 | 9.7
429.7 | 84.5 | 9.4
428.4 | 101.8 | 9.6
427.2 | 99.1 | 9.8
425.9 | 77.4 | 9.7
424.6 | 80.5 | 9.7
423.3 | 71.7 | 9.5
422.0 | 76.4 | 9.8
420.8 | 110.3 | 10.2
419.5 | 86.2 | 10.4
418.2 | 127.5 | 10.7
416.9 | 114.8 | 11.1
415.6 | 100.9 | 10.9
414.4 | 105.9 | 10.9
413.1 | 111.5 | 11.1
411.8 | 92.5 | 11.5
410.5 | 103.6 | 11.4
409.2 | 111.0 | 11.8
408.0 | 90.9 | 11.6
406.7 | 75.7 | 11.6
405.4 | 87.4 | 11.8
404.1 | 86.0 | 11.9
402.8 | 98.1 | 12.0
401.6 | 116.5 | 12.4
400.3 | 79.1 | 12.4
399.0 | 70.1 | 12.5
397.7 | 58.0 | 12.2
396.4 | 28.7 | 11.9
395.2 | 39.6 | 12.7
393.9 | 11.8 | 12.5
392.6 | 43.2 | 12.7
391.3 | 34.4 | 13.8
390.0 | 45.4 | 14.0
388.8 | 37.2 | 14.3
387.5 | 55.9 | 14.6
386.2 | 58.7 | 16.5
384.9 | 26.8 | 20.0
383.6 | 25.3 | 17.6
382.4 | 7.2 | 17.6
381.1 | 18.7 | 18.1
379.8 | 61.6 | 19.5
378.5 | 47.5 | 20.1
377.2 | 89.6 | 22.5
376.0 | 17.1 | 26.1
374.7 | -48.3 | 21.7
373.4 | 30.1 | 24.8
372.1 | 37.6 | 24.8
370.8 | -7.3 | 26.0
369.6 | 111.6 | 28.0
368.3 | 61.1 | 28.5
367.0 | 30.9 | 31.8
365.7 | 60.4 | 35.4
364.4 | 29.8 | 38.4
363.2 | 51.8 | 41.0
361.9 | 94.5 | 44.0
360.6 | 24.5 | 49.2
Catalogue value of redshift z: 0.00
